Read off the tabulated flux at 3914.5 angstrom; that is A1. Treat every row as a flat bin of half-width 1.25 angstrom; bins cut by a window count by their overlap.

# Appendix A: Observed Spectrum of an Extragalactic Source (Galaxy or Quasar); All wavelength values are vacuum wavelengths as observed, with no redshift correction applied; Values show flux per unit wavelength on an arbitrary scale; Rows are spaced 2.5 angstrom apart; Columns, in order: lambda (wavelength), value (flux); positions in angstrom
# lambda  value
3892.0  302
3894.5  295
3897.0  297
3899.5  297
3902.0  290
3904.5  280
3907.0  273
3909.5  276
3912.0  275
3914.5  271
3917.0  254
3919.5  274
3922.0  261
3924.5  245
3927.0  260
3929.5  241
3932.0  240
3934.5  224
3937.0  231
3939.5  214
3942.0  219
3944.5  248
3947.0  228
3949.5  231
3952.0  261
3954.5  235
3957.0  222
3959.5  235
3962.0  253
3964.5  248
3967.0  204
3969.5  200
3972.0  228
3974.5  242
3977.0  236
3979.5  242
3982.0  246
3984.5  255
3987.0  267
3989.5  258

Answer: 271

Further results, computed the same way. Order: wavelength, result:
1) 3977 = 236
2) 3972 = 228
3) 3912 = 275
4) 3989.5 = 258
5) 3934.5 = 224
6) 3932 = 240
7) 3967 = 204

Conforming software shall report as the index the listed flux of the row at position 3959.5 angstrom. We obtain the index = 235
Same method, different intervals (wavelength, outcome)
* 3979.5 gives 242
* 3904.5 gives 280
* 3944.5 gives 248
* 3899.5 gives 297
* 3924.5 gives 245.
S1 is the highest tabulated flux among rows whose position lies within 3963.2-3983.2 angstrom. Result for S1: 248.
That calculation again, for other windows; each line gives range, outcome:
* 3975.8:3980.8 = 242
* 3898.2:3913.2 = 297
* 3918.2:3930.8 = 274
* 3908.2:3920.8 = 276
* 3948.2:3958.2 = 261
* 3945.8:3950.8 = 231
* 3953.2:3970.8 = 253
